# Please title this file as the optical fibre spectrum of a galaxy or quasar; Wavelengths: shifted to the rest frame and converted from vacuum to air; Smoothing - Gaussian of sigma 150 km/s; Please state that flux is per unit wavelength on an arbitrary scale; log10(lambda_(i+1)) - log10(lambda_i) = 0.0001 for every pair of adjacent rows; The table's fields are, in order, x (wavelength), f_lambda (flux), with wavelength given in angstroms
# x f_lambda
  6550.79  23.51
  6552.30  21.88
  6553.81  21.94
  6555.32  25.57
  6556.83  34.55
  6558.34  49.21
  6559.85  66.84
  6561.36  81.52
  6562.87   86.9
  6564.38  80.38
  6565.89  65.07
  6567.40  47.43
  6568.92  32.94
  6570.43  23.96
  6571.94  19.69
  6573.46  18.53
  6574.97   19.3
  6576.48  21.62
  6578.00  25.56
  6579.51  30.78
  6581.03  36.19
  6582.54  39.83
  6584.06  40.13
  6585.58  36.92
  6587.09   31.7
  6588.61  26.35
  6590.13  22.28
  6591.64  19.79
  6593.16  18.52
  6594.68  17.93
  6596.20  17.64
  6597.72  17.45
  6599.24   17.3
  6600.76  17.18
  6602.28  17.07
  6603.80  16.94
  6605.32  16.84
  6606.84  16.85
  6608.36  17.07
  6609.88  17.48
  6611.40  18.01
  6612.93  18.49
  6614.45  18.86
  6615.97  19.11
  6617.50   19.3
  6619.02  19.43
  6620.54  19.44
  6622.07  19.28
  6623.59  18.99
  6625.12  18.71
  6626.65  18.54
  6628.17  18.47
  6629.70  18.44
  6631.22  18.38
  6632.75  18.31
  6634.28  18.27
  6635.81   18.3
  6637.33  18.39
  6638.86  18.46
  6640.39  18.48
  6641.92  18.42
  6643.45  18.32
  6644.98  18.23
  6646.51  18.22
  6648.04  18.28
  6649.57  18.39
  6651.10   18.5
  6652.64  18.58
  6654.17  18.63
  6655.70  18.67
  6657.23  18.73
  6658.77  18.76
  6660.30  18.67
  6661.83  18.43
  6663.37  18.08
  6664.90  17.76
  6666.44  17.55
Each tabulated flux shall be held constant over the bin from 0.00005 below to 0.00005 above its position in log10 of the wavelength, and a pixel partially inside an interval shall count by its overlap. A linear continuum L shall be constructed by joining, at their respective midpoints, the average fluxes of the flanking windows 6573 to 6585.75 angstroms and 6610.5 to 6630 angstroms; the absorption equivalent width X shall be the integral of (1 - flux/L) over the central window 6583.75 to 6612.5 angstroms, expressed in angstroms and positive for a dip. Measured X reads 4.8 angstroms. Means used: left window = 29.8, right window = 18.8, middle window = 20.9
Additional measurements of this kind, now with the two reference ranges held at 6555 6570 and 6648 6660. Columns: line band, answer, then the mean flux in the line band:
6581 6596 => 6.0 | 28.2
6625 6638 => 4.5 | 18.4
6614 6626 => 5.0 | 19.1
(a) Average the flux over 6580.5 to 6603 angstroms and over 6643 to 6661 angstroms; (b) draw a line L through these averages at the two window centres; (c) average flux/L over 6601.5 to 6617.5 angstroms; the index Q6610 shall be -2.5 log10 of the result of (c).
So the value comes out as 0.283 mag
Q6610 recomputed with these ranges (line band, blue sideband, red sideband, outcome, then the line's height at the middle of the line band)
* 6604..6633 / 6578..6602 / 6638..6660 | 0.20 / 22.3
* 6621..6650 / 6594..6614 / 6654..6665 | -0.03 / 18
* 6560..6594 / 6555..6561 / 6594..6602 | -0.11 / 33.4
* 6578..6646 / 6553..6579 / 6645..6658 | 0.36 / 29.5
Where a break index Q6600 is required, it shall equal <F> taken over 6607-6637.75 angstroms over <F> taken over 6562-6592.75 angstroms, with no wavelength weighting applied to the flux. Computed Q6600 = 0.5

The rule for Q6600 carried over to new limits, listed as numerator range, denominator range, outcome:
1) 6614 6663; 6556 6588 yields 0.44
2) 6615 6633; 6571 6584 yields 0.70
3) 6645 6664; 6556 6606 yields 0.55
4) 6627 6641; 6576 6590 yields 0.58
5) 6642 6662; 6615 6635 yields 0.98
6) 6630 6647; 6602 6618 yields 1.03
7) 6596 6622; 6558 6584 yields 0.41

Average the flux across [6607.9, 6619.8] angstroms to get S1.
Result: 18.5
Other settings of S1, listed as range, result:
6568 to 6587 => 29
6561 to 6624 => 27.9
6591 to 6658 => 18.3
